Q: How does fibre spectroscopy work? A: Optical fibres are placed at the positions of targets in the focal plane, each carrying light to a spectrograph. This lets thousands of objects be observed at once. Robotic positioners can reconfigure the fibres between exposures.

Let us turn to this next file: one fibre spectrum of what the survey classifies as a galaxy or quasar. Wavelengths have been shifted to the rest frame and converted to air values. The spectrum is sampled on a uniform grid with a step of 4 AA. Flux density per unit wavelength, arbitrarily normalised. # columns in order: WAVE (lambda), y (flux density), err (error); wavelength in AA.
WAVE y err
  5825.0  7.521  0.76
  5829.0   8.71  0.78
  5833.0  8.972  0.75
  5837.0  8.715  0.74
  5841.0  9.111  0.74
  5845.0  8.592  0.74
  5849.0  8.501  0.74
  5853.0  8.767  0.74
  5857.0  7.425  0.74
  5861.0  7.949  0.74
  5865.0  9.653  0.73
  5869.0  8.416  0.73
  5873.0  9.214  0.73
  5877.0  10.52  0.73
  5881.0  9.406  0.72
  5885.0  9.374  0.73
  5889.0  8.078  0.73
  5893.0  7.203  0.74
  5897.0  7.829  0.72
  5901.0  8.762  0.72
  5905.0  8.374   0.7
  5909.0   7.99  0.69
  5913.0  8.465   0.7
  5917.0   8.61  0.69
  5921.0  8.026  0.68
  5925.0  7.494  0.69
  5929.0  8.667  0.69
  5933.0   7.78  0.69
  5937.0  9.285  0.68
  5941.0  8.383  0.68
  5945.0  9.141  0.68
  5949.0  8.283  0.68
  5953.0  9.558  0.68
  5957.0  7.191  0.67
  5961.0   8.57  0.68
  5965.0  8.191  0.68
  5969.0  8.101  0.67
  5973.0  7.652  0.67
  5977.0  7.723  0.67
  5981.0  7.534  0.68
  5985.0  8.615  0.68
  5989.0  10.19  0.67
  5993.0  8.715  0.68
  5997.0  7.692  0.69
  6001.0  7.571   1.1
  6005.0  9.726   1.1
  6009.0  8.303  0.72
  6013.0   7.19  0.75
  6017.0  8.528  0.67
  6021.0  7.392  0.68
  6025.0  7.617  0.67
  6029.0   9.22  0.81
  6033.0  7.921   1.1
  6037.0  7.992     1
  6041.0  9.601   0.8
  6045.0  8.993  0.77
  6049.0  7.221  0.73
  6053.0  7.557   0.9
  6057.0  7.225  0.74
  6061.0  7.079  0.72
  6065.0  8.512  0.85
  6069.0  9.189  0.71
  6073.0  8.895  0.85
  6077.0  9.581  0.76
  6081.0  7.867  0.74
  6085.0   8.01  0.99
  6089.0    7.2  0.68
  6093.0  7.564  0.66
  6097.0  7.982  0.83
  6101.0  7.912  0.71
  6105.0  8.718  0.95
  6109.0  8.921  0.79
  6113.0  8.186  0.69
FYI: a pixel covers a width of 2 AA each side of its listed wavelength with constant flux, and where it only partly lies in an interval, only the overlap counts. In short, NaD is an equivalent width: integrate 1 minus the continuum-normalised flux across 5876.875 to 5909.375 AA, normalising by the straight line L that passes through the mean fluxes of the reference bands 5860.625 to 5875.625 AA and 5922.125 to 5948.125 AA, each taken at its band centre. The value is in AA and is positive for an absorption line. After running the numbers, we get 0.9 AA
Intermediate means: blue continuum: 8.97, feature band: 8.54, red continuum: 8.44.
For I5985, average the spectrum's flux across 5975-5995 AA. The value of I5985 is 8.56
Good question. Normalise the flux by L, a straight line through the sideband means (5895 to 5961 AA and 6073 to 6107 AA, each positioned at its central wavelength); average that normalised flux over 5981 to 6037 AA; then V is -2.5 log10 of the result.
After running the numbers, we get -0.007 mag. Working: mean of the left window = 8.37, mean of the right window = 8.15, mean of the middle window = 8.32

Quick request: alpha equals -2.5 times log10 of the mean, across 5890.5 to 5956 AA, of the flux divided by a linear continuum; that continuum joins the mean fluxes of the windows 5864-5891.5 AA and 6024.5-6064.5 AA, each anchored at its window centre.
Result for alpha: 0.07 mag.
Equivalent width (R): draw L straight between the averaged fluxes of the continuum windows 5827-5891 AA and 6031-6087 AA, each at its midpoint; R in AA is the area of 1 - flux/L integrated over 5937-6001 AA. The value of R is 1.1 AA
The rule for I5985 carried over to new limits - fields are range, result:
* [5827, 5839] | 8.8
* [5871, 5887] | 9.63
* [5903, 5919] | 8.36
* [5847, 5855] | 8.63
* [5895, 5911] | 8.24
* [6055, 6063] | 7.15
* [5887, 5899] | 7.7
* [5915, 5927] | 8.04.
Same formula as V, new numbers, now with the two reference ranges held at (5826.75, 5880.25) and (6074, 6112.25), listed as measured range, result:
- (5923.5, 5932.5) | 0.07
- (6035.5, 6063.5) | 0.05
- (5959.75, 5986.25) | 0.06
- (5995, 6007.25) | 0.01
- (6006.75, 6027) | 0.08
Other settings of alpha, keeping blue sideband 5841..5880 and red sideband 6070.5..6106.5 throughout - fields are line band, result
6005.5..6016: 0.04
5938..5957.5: -0.01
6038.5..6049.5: -0.06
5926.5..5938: 0.02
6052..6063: 0.14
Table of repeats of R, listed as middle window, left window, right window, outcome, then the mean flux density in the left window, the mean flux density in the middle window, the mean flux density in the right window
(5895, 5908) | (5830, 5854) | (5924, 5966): 0.4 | 8.77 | 8.3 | 8.44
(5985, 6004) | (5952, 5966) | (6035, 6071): -0.8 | 8.31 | 8.61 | 8.15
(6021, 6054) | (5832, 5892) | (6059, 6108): 0.4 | 8.82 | 8.23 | 8.22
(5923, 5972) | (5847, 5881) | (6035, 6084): 1.4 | 8.84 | 8.37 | 8.3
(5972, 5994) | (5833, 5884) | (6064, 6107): 0.3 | 8.87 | 8.42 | 8.31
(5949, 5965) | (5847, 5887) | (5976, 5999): 0.3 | 8.92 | 8.39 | 8.44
